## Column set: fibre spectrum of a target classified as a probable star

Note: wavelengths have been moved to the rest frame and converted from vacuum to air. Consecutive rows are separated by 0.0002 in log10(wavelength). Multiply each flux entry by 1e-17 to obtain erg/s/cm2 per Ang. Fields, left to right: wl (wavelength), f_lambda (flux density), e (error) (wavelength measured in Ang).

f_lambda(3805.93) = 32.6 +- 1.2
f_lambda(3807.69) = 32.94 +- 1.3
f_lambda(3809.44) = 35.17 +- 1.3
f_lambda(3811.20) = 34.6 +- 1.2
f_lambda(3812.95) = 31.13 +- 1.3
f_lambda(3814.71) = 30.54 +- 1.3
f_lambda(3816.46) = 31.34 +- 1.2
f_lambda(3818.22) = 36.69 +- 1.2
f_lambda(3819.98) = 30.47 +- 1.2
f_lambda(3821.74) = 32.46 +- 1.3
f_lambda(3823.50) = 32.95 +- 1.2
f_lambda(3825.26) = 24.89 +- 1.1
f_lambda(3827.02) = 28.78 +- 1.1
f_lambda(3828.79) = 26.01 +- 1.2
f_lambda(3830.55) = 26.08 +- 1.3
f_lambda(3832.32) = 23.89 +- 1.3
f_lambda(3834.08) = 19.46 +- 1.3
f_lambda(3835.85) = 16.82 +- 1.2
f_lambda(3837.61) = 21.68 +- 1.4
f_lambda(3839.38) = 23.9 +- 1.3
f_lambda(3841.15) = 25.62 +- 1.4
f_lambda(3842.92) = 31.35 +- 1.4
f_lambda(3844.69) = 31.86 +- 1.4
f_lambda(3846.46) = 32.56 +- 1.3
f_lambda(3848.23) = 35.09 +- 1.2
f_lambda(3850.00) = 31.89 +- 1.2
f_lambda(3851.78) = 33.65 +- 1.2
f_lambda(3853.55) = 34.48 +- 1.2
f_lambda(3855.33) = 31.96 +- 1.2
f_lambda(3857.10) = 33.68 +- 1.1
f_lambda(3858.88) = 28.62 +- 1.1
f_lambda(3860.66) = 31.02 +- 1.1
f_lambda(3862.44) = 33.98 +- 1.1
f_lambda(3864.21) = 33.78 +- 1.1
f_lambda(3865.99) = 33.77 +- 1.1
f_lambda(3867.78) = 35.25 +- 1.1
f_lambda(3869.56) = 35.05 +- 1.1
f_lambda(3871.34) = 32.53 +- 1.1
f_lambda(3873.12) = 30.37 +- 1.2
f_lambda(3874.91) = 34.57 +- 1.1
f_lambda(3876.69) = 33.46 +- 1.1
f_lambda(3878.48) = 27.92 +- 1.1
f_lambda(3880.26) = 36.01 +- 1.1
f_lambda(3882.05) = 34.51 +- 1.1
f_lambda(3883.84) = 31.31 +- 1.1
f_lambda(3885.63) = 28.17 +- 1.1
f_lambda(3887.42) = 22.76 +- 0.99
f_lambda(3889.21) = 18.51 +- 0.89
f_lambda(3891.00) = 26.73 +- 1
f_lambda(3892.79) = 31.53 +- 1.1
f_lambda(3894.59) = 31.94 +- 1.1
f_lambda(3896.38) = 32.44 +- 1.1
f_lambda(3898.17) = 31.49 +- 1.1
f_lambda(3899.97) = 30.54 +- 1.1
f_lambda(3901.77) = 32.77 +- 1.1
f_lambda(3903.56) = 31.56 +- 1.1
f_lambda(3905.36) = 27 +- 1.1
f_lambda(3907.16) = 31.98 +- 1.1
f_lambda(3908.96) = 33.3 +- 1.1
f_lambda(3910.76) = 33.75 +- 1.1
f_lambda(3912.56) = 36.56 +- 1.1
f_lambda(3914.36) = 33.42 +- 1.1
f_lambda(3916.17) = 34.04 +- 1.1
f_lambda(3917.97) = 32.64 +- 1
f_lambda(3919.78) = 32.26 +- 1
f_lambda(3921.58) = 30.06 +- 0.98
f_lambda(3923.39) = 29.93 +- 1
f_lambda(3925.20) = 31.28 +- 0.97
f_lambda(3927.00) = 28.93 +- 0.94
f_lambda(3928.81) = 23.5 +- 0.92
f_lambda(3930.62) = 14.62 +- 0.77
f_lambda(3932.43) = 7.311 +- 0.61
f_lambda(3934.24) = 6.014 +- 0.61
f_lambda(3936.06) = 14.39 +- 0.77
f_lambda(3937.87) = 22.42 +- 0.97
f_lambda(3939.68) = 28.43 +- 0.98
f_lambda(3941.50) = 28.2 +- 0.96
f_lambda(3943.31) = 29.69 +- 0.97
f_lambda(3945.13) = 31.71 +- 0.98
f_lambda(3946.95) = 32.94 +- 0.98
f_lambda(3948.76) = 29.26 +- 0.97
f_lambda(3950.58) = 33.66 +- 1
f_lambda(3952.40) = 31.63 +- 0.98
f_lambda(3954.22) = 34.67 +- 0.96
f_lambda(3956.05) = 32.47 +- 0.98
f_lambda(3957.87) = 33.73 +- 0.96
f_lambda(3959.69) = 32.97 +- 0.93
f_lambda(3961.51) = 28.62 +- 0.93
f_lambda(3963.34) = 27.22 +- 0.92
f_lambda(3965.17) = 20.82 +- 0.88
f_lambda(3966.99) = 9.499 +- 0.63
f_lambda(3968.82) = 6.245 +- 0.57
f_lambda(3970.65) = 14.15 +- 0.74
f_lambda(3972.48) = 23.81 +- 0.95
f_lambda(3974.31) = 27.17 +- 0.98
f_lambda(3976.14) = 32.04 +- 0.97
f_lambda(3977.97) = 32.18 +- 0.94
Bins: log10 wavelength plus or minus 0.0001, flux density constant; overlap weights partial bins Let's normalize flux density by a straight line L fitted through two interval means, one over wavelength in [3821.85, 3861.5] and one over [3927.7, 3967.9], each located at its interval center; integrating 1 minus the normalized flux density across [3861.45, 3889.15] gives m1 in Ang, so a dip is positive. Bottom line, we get -4.3 Ang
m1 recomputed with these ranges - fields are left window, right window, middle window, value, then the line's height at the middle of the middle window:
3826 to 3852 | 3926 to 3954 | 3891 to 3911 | -4.63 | 25.5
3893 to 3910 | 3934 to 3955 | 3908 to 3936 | 2.84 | 29.6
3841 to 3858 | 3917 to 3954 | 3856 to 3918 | -4.08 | 29.7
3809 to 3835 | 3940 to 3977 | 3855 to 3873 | -2.60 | 28.7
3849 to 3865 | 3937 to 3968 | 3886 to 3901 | 1.34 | 31.1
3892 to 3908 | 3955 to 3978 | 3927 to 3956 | 1.95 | 27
